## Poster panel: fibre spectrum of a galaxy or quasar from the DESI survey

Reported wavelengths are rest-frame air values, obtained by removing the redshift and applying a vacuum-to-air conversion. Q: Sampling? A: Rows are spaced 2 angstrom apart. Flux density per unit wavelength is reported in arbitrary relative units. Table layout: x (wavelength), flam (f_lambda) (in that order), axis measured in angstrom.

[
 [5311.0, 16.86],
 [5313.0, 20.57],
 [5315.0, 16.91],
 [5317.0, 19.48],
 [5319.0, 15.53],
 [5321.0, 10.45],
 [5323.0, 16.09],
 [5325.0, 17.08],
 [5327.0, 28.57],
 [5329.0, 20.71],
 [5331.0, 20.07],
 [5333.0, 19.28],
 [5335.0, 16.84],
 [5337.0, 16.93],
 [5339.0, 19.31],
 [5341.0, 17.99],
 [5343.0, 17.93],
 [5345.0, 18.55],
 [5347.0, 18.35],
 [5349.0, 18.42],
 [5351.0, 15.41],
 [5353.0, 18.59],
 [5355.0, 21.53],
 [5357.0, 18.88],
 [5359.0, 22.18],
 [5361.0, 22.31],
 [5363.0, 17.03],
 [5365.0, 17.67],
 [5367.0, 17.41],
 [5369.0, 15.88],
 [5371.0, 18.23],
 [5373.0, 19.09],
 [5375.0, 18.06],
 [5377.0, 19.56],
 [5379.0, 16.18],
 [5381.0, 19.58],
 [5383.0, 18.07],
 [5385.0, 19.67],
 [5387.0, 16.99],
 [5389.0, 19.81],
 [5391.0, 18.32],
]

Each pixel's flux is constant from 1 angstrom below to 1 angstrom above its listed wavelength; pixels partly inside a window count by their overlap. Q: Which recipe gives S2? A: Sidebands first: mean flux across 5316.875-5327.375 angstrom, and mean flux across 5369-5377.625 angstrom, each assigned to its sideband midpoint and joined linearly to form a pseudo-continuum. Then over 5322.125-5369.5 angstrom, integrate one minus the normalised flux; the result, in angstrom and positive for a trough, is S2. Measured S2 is -3.3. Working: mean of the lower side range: 17.1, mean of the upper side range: 18.4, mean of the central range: 18.9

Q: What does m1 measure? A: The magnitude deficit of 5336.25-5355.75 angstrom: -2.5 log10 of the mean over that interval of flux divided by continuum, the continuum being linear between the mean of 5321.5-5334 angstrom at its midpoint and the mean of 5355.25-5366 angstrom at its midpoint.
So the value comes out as 0.09 mag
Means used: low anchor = 19.9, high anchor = 19.7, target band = 18.3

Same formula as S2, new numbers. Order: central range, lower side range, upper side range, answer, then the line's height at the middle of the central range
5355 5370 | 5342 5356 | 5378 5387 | -0.5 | 18.3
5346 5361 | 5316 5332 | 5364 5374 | -1.1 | 17.9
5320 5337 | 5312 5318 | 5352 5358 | 0.6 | 19.2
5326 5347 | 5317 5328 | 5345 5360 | -1.4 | 18.3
